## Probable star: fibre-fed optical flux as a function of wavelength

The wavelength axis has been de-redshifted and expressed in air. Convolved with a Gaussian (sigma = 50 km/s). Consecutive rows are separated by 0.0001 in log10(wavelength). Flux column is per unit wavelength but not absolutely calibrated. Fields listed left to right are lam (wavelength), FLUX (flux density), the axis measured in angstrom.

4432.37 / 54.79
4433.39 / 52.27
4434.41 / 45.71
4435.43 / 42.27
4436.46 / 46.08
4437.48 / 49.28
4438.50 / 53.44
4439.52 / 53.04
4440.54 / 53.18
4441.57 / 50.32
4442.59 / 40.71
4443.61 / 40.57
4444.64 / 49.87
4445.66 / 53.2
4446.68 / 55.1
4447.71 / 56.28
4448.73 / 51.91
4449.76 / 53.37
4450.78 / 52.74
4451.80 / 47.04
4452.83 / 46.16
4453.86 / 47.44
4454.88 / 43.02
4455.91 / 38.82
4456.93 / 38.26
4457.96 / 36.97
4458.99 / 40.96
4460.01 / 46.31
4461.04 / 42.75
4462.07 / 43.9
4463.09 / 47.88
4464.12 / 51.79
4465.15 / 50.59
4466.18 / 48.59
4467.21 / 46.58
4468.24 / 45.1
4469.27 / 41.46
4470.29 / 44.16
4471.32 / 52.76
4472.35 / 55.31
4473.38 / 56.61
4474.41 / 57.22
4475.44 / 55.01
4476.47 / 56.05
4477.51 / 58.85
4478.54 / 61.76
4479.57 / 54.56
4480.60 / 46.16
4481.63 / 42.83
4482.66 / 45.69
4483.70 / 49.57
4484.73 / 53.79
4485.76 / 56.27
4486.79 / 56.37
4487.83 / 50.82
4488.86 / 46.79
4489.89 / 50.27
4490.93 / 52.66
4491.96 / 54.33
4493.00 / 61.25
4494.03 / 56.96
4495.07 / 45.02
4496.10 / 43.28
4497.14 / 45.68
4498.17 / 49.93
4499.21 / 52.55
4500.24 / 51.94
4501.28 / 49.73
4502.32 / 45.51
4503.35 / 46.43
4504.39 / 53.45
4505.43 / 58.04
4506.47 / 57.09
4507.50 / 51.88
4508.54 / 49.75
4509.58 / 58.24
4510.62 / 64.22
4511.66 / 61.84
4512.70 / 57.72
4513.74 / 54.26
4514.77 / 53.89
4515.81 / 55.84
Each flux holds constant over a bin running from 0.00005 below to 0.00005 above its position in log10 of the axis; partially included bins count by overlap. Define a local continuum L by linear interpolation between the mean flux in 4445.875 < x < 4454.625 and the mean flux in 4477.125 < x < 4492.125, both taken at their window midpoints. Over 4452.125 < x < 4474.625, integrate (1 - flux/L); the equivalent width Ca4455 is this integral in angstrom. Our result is 2.2 angstrom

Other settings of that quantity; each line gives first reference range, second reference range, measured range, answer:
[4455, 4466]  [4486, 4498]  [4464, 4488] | -2.0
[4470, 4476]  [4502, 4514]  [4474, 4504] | 1.5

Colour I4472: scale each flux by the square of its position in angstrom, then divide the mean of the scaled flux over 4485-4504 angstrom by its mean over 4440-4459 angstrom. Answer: 1.10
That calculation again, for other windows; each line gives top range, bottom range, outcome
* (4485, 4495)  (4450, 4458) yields 1.22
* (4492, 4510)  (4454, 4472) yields 1.17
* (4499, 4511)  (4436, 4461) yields 1.15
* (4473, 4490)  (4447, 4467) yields 1.15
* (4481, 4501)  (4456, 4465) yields 1.18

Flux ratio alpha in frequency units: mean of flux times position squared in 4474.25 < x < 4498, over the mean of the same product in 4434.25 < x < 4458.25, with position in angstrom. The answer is 1.11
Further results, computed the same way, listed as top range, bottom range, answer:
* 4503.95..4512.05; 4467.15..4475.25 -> 1.15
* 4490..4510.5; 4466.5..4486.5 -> 1.02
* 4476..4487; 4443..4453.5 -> 1.06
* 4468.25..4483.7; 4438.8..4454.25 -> 1.05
